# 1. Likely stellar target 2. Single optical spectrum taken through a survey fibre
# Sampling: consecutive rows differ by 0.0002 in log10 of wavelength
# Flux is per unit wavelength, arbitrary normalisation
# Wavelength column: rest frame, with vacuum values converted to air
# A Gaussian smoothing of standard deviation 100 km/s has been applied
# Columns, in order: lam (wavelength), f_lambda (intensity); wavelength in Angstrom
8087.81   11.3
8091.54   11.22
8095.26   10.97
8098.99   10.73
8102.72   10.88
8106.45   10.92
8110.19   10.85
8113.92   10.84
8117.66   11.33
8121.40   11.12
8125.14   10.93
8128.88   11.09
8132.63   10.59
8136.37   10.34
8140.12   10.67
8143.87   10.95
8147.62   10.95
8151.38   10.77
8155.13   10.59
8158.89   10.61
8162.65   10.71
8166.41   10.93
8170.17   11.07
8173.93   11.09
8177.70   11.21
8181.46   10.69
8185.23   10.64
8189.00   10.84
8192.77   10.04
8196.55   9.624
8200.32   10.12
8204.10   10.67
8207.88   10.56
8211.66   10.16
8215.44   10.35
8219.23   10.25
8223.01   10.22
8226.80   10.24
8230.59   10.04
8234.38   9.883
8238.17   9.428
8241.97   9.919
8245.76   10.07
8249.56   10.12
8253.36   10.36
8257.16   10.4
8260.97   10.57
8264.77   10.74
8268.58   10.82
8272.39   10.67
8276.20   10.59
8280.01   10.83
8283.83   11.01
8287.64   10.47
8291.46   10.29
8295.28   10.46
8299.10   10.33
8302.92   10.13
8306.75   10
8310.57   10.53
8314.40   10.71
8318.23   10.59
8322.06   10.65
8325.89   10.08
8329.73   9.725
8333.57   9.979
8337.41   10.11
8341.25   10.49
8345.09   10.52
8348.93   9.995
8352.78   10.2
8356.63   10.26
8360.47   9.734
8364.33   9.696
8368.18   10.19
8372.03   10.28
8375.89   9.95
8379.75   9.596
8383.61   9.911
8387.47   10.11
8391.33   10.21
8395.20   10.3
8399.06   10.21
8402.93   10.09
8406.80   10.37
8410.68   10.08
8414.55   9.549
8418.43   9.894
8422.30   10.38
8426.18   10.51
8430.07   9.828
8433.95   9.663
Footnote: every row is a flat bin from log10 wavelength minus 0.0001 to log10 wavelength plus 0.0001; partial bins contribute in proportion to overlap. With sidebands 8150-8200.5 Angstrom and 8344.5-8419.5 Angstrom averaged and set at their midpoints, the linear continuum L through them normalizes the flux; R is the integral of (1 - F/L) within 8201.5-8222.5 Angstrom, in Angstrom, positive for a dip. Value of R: 0.3 Angstrom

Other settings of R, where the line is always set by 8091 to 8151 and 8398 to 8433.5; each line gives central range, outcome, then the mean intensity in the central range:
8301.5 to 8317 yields 0.0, 10.4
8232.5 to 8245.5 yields 1.0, 9.79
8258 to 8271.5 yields -0.2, 10.7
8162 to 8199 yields 0.2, 10.7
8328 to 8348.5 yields 0.3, 10.2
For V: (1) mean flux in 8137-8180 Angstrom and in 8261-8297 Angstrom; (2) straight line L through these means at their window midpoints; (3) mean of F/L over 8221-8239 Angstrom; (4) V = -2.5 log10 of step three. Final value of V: 0.077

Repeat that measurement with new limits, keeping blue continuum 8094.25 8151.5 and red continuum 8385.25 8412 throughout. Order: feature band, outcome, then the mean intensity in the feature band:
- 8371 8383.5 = 0.04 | 9.91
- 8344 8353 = 0.01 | 10.2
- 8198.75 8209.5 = 0.02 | 10.5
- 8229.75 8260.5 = 0.05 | 10.1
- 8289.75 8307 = 0.02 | 10.3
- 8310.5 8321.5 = -0.02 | 10.6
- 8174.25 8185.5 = -0.02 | 10.9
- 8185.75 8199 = 0.05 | 10.2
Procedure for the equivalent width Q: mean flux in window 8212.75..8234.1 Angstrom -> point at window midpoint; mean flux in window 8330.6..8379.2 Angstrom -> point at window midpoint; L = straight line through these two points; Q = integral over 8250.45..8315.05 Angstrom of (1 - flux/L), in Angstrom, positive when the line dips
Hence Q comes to -2.3 Angstrom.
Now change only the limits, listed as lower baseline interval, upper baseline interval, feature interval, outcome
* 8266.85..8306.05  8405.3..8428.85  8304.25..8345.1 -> 0.5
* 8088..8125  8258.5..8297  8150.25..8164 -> 0.3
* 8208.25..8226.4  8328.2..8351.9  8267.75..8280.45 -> -0.6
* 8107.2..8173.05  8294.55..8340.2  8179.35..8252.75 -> 2.7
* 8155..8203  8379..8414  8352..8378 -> 0.4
